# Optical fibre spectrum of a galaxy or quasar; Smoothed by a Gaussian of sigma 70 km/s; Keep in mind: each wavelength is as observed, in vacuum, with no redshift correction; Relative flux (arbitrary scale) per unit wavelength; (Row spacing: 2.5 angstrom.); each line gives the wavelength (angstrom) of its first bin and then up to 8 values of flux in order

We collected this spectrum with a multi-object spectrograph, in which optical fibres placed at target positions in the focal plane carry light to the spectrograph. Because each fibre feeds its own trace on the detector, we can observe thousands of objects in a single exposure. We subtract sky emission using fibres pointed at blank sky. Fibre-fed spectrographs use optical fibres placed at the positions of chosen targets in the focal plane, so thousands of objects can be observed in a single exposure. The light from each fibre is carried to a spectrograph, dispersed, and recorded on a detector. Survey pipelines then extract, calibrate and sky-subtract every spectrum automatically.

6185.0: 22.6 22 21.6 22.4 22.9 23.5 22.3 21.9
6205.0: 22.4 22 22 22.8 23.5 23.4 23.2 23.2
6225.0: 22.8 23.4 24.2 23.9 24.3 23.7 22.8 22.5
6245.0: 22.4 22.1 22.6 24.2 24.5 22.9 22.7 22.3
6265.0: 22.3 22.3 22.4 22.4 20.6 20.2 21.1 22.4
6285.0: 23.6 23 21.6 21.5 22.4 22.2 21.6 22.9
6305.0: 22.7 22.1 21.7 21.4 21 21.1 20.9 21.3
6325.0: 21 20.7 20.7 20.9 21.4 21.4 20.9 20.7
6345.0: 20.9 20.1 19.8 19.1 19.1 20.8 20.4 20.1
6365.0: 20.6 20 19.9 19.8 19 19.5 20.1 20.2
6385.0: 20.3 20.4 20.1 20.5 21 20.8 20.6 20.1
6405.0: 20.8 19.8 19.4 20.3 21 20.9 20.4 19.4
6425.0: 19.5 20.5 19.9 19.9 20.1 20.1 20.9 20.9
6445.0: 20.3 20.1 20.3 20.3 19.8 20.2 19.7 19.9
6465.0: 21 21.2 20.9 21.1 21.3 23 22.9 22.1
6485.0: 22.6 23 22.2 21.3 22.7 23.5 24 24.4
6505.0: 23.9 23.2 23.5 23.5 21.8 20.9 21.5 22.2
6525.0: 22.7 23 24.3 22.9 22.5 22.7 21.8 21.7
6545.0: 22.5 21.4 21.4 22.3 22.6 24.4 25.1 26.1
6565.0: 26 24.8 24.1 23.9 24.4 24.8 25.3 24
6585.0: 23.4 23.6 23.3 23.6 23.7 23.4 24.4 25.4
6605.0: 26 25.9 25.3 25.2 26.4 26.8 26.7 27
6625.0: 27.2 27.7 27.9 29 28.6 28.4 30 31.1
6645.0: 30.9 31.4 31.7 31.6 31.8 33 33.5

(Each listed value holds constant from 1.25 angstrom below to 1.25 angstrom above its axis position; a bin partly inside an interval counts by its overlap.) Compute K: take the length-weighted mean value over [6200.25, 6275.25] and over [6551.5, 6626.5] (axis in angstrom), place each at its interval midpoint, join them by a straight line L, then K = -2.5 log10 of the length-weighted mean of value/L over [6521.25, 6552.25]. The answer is 0.10 mag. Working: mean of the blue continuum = 22.9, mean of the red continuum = 24.9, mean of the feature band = 22.4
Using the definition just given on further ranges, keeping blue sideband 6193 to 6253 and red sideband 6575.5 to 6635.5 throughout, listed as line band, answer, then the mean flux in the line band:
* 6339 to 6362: 0.18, 20.2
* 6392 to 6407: 0.17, 20.6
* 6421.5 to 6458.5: 0.21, 20.2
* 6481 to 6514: 0.08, 23.1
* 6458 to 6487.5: 0.15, 21.5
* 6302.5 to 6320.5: 0.09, 21.7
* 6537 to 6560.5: 0.12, 22.5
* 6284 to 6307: 0.05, 22.4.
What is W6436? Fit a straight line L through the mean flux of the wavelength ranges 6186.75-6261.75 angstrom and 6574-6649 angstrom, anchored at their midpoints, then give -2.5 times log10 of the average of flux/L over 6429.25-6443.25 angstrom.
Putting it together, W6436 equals 0.22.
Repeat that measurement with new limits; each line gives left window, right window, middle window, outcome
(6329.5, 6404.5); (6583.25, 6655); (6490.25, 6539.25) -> 0.065 mag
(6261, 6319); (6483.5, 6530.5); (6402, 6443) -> 0.115 mag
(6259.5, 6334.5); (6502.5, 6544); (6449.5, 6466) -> 0.115 mag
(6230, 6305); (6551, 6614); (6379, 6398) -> 0.143 mag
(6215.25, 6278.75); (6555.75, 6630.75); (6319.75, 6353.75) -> 0.136 mag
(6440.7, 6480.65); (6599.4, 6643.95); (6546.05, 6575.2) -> 0.042 mag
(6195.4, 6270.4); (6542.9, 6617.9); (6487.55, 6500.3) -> 0.059 mag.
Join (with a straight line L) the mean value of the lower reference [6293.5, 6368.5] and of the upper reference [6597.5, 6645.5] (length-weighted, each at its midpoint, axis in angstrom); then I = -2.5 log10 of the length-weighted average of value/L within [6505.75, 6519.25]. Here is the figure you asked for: 0.105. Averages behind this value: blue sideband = 21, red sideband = 27.2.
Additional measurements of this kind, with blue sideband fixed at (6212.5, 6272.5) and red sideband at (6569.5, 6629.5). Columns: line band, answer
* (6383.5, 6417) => 0.176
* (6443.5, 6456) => 0.200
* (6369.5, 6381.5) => 0.210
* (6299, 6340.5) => 0.103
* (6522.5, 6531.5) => 0.070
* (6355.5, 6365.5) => 0.167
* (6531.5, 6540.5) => 0.103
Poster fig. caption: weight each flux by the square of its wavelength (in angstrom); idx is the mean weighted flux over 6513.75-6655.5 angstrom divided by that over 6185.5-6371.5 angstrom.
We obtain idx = 1.3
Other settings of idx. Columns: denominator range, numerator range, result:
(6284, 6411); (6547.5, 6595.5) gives 1.24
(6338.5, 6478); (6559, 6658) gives 1.40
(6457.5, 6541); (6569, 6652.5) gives 1.23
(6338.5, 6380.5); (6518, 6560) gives 1.19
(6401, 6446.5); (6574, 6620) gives 1.29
